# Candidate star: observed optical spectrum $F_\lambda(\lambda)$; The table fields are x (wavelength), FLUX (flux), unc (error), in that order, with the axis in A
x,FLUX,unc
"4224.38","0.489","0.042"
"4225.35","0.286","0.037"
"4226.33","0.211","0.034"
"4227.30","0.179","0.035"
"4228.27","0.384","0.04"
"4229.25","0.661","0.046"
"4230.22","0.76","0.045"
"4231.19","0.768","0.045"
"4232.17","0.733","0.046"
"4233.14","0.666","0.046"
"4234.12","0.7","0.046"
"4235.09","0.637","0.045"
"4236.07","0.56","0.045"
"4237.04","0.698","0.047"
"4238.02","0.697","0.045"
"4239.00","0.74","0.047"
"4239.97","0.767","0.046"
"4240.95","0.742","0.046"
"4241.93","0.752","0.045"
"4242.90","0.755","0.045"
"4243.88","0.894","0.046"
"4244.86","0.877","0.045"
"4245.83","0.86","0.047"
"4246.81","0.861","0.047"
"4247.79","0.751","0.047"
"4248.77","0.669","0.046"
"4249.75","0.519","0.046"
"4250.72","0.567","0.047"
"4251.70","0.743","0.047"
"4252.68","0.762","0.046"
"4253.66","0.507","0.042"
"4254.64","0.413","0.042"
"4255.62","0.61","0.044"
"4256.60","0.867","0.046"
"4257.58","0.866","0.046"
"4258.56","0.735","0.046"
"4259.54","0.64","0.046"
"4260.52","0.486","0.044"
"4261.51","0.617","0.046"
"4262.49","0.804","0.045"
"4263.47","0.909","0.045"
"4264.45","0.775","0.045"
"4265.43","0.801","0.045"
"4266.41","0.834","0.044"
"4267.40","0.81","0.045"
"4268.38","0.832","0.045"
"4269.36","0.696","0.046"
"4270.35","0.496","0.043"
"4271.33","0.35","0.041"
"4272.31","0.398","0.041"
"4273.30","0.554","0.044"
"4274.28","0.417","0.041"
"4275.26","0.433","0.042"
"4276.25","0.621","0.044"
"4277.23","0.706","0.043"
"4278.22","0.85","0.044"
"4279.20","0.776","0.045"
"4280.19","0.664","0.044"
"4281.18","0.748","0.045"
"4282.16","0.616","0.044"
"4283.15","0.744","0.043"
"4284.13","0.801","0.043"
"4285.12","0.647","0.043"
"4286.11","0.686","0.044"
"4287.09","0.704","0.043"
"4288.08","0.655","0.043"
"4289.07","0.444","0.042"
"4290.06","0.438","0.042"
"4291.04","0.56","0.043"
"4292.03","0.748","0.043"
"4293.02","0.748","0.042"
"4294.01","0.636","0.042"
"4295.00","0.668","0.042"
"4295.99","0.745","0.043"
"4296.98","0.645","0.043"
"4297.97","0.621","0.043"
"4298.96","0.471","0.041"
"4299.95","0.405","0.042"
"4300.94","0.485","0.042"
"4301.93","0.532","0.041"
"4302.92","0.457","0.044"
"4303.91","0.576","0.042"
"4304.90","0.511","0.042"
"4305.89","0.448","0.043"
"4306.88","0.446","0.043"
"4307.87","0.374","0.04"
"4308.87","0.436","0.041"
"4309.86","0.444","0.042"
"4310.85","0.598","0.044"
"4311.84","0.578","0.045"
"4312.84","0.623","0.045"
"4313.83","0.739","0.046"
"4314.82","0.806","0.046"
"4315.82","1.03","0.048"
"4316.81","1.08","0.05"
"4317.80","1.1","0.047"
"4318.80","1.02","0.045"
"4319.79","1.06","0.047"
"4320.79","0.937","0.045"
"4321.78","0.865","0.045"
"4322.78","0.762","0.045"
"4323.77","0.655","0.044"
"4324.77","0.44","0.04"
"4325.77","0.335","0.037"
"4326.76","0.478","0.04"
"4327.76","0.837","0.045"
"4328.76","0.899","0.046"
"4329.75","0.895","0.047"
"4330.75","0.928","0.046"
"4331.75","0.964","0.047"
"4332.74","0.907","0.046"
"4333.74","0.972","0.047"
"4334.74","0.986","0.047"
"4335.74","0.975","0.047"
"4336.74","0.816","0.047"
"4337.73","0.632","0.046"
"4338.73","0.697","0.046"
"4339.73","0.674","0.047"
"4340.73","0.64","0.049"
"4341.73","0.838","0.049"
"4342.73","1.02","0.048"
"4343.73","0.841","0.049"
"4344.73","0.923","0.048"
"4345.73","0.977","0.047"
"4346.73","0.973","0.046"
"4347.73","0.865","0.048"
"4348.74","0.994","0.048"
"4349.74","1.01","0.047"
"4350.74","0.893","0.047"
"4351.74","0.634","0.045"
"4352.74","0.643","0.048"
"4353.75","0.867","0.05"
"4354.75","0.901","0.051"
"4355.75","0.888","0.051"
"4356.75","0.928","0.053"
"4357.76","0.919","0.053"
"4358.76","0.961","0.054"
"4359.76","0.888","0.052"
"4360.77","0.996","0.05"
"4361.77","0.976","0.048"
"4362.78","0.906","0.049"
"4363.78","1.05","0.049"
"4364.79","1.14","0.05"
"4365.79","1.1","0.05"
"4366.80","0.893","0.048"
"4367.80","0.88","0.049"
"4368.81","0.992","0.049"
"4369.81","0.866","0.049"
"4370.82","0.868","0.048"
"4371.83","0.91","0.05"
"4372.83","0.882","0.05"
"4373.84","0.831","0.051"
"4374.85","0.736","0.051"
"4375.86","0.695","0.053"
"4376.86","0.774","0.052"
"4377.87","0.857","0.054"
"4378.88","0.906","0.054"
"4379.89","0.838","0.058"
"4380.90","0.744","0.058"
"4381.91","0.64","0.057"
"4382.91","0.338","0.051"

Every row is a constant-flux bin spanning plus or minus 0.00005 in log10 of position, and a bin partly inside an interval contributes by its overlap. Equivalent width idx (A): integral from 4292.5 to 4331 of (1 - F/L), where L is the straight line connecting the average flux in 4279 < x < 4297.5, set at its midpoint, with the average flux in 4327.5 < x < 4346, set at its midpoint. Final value 4.6 A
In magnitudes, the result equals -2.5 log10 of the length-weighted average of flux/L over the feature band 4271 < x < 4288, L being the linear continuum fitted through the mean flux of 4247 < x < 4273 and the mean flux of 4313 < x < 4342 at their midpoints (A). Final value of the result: 0.14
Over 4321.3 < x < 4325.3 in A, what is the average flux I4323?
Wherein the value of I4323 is 0.676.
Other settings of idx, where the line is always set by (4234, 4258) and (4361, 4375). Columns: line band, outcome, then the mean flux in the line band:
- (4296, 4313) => 6.35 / 0.513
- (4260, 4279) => 2.54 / 0.654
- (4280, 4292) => 2.13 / 0.646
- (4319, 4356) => 2.19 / 0.829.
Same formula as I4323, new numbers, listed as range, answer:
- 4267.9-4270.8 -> 0.676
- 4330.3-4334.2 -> 0.943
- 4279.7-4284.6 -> 0.715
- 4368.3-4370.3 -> 0.93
